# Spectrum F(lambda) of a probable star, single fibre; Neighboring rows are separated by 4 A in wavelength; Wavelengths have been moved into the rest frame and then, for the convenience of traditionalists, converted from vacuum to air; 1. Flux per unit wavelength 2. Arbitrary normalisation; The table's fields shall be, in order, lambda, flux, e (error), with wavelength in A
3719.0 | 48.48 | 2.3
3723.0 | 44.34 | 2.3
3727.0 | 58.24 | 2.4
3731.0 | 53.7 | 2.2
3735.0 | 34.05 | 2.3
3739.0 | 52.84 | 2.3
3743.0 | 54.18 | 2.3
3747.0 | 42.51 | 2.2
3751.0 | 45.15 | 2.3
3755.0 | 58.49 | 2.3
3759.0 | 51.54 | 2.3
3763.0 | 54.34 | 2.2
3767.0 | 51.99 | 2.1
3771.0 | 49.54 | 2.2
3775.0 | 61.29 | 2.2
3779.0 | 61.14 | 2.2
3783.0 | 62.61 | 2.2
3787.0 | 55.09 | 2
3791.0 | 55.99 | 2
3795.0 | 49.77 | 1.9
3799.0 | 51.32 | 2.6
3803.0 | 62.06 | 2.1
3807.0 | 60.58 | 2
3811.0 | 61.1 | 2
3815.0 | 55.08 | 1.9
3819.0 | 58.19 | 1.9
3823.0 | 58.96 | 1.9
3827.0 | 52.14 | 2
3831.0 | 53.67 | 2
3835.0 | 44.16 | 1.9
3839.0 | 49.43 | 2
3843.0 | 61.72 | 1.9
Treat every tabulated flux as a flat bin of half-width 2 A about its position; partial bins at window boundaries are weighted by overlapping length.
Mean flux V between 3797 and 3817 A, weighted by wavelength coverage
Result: 58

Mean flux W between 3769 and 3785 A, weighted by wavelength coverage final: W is 58.6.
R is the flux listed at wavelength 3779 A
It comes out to 61.14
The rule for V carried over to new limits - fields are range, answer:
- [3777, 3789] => 59.6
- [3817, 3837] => 53.4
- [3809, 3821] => 58.1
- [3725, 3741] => 49.7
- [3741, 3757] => 50.1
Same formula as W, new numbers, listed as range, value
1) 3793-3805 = 54.4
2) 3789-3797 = 52.9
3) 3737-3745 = 53.5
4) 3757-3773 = 51.9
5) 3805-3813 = 60.8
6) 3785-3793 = 55.5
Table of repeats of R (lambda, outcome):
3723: 44.34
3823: 58.96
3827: 52.14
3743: 54.18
